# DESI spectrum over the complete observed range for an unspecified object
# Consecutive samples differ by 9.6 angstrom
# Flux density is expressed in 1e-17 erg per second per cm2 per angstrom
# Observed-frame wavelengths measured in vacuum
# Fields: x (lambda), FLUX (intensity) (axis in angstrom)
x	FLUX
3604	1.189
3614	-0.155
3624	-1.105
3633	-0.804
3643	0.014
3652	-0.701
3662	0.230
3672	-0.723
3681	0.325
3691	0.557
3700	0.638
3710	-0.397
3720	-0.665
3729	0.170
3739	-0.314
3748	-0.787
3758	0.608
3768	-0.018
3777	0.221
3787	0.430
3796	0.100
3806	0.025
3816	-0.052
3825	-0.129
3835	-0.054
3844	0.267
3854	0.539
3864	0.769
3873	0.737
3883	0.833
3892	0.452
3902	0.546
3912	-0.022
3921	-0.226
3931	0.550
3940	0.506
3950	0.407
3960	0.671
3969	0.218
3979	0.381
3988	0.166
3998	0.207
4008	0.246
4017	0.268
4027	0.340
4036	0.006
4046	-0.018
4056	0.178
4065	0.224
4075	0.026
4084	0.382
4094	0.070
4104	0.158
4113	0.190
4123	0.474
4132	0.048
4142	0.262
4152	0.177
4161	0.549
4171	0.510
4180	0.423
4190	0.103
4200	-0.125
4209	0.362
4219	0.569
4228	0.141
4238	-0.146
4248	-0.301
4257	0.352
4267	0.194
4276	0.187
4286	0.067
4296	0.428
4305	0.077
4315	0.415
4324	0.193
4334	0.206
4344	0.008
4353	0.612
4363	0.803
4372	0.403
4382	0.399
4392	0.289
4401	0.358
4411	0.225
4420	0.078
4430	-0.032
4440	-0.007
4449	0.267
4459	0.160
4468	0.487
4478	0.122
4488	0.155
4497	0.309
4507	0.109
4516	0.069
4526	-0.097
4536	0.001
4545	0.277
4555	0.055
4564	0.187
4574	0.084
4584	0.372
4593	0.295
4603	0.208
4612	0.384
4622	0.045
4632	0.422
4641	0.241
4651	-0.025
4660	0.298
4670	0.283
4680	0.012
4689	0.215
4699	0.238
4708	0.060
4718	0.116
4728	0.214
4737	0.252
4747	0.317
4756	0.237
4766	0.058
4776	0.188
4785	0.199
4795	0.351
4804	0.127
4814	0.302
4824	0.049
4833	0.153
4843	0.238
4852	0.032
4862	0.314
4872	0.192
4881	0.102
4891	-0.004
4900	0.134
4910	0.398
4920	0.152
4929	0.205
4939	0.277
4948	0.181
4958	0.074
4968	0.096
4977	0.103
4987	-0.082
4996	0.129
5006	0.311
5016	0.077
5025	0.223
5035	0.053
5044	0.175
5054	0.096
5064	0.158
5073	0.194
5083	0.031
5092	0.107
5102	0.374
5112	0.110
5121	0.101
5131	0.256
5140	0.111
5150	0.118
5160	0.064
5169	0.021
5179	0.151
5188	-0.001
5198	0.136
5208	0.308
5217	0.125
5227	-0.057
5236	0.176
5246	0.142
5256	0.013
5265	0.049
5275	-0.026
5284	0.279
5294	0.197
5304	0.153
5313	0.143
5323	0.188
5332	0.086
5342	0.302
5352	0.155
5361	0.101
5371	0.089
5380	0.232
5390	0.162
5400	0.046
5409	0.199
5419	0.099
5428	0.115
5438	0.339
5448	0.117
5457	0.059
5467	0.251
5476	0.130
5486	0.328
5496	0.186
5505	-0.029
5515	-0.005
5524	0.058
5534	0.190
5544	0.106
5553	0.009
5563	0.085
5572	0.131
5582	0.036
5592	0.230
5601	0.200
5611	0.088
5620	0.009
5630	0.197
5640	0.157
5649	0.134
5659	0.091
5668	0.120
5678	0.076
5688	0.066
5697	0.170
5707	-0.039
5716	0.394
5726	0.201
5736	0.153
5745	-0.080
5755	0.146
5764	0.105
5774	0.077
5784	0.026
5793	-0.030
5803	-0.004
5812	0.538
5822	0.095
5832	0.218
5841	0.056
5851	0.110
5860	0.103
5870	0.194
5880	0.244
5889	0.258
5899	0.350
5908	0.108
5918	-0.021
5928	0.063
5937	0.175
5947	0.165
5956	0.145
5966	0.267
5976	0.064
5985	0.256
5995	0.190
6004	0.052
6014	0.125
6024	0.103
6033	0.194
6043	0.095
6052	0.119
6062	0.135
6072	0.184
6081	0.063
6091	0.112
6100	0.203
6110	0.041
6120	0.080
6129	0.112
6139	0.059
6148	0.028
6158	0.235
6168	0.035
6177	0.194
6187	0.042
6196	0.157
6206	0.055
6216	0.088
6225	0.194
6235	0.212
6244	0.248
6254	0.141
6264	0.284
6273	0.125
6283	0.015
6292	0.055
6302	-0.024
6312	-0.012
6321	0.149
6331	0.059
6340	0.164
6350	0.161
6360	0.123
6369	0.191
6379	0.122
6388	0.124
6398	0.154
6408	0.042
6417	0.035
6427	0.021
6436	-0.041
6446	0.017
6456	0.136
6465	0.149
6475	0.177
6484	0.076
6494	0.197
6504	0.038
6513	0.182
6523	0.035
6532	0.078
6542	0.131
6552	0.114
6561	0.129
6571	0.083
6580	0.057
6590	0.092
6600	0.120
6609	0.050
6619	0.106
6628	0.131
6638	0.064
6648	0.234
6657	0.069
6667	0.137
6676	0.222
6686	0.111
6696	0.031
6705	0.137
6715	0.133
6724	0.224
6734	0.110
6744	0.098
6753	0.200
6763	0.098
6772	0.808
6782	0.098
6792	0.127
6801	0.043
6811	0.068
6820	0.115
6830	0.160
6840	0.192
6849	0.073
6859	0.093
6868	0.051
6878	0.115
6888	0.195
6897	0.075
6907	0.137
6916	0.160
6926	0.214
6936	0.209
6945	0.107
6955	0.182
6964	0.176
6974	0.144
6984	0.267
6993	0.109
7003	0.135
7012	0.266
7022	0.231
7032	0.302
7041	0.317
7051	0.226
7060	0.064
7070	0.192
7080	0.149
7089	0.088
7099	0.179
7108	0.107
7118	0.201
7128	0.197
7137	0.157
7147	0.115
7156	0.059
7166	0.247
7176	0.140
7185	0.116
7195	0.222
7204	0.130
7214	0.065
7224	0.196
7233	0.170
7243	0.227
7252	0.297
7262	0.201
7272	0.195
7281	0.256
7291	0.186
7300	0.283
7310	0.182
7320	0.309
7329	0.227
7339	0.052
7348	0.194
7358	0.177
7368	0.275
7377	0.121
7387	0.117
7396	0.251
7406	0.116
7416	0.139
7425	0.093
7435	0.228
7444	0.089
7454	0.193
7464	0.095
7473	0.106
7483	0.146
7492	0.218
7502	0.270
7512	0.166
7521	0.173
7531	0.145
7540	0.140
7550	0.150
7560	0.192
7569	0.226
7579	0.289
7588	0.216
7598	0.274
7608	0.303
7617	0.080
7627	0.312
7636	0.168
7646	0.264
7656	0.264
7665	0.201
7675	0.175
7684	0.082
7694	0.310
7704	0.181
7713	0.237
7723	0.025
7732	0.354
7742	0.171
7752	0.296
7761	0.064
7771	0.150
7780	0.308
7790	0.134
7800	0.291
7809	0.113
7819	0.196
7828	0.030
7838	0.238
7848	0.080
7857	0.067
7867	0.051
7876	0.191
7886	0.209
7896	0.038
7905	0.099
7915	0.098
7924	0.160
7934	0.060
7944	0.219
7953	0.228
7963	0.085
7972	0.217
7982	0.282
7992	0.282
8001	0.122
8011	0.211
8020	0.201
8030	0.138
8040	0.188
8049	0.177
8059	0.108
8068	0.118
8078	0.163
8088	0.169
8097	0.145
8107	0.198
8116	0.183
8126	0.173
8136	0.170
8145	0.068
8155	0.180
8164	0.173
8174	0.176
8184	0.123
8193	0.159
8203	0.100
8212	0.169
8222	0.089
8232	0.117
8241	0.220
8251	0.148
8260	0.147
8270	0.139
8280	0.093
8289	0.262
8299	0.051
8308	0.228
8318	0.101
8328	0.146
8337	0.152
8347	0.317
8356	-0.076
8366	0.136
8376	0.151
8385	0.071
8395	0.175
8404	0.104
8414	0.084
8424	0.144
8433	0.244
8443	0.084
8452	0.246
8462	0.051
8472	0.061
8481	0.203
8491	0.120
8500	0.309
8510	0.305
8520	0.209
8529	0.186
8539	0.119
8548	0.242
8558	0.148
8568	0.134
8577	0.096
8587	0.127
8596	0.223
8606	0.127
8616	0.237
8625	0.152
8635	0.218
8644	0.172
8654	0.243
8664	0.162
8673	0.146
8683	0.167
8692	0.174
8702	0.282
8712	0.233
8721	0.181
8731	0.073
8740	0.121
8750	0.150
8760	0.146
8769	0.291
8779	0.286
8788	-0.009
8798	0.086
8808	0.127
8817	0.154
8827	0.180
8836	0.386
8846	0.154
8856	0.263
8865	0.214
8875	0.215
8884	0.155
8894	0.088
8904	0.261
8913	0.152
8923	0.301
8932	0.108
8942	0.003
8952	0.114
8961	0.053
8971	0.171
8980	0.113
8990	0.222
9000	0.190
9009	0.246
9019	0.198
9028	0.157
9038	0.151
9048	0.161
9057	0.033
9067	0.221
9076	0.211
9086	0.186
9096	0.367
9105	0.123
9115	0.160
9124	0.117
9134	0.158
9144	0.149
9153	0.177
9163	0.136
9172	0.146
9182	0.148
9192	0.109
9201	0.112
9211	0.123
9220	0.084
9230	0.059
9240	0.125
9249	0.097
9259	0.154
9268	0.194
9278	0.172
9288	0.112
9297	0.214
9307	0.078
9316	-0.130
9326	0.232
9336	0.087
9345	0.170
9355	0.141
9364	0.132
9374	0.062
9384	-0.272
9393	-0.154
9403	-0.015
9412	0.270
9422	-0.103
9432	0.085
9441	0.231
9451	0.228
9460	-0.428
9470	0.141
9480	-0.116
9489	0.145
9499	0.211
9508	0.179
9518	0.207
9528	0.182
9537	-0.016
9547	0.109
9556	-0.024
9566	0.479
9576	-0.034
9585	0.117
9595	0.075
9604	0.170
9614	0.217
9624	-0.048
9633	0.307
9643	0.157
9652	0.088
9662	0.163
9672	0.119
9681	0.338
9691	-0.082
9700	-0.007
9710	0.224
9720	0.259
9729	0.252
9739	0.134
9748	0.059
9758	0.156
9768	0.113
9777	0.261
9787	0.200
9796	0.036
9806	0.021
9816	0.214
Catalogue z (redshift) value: 0.82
